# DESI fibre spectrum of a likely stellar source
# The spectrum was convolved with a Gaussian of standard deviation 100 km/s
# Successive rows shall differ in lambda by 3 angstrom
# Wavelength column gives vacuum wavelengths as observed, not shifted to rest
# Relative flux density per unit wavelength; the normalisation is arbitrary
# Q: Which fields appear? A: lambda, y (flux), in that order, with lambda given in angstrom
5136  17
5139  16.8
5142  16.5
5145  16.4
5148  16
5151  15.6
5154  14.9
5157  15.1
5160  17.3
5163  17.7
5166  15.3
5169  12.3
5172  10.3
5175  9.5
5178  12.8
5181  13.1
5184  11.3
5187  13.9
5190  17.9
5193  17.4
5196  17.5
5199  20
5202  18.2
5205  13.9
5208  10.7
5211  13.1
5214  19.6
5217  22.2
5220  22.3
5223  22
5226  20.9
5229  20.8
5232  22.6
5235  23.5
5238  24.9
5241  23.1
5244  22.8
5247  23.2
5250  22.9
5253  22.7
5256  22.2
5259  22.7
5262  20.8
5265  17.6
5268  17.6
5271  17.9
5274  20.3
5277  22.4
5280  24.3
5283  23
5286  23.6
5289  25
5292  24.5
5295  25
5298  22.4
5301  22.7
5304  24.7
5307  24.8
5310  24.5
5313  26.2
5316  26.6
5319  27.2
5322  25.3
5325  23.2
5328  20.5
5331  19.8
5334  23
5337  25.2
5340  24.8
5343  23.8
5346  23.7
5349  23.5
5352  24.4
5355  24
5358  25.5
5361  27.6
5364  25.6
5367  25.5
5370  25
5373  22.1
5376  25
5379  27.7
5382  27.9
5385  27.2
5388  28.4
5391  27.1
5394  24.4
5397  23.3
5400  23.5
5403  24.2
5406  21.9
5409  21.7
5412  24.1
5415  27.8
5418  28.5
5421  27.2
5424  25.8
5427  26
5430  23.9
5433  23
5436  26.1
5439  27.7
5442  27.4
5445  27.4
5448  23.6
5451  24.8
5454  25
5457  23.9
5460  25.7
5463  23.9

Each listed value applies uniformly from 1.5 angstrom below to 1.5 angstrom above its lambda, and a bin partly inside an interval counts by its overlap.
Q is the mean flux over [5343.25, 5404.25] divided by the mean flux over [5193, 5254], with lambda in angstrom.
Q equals 1.2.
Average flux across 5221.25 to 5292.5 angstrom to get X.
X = 22.1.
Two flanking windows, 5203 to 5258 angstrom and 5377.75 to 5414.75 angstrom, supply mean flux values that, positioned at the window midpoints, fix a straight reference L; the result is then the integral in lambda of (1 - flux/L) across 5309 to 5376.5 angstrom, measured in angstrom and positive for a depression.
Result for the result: -1.94 angstrom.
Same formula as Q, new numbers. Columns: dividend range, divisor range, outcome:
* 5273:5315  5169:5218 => 1.60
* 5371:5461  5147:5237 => 1.53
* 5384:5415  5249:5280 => 1.18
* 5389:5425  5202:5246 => 1.24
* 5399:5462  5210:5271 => 1.18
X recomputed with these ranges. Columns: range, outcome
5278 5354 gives 24.1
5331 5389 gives 25.1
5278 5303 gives 23.8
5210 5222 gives 19.7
